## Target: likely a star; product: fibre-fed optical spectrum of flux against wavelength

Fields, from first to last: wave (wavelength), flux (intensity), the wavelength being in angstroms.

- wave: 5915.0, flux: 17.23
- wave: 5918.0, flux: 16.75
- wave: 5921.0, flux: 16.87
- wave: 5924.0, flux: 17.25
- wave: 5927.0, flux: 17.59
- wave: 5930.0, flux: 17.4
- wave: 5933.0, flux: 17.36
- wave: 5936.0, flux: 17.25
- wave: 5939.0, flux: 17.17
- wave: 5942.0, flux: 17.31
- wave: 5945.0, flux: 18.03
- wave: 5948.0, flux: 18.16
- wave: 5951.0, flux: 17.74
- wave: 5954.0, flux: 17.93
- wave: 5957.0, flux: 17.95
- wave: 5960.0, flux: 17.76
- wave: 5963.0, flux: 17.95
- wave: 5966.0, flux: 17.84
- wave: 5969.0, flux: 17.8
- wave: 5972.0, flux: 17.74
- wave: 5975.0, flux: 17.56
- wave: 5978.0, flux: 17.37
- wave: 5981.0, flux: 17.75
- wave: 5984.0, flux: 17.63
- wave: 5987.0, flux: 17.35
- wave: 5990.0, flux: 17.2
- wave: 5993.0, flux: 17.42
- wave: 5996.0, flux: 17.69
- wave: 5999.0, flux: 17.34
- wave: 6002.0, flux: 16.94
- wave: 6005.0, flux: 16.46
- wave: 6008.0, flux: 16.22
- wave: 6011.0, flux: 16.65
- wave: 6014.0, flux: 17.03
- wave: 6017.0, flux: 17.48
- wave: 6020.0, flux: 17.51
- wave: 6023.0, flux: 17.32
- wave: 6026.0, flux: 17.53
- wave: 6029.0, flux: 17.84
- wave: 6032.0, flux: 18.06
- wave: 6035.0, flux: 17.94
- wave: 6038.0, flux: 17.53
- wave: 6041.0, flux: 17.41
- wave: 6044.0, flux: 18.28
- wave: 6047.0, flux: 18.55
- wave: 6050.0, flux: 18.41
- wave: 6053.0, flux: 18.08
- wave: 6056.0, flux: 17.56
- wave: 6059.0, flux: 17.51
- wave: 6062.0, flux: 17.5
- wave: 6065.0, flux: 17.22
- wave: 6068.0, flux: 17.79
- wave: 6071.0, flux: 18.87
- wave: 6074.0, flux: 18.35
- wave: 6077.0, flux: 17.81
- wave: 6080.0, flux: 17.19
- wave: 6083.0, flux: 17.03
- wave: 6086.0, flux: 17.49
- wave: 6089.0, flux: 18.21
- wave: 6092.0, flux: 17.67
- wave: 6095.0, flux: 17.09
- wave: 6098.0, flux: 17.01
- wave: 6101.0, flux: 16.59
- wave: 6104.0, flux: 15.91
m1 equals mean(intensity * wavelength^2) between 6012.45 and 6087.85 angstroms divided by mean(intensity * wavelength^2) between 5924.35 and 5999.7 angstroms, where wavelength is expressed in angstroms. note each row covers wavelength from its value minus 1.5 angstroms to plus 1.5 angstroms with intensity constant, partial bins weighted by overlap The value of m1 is 1.0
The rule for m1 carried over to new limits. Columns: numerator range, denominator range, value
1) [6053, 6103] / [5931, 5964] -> 1.04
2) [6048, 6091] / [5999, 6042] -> 1.05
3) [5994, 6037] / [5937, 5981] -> 0.99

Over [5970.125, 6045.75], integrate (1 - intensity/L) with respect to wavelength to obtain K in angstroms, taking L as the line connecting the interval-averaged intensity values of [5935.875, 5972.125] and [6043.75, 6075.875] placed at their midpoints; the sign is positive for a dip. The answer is 1.97 angstroms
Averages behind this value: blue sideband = 17.8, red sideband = 18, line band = 17.4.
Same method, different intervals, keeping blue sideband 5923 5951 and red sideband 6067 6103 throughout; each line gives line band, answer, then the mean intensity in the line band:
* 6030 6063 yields -0.6 angstroms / 17.9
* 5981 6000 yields 0.1 angstroms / 17.5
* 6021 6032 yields -0.1 angstroms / 17.6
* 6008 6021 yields 0.4 angstroms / 17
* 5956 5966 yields -0.2 angstroms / 17.9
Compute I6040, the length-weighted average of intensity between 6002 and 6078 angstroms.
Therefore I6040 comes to 17.6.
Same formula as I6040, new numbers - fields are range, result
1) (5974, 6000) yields 17.5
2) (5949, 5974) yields 17.8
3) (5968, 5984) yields 17.6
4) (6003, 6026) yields 17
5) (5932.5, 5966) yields 17.7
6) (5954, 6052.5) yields 17.6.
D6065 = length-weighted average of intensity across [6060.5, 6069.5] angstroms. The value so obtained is 17.5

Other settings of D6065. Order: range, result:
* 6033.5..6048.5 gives 17.9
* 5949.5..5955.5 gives 17.8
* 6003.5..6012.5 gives 16.4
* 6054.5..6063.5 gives 17.5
